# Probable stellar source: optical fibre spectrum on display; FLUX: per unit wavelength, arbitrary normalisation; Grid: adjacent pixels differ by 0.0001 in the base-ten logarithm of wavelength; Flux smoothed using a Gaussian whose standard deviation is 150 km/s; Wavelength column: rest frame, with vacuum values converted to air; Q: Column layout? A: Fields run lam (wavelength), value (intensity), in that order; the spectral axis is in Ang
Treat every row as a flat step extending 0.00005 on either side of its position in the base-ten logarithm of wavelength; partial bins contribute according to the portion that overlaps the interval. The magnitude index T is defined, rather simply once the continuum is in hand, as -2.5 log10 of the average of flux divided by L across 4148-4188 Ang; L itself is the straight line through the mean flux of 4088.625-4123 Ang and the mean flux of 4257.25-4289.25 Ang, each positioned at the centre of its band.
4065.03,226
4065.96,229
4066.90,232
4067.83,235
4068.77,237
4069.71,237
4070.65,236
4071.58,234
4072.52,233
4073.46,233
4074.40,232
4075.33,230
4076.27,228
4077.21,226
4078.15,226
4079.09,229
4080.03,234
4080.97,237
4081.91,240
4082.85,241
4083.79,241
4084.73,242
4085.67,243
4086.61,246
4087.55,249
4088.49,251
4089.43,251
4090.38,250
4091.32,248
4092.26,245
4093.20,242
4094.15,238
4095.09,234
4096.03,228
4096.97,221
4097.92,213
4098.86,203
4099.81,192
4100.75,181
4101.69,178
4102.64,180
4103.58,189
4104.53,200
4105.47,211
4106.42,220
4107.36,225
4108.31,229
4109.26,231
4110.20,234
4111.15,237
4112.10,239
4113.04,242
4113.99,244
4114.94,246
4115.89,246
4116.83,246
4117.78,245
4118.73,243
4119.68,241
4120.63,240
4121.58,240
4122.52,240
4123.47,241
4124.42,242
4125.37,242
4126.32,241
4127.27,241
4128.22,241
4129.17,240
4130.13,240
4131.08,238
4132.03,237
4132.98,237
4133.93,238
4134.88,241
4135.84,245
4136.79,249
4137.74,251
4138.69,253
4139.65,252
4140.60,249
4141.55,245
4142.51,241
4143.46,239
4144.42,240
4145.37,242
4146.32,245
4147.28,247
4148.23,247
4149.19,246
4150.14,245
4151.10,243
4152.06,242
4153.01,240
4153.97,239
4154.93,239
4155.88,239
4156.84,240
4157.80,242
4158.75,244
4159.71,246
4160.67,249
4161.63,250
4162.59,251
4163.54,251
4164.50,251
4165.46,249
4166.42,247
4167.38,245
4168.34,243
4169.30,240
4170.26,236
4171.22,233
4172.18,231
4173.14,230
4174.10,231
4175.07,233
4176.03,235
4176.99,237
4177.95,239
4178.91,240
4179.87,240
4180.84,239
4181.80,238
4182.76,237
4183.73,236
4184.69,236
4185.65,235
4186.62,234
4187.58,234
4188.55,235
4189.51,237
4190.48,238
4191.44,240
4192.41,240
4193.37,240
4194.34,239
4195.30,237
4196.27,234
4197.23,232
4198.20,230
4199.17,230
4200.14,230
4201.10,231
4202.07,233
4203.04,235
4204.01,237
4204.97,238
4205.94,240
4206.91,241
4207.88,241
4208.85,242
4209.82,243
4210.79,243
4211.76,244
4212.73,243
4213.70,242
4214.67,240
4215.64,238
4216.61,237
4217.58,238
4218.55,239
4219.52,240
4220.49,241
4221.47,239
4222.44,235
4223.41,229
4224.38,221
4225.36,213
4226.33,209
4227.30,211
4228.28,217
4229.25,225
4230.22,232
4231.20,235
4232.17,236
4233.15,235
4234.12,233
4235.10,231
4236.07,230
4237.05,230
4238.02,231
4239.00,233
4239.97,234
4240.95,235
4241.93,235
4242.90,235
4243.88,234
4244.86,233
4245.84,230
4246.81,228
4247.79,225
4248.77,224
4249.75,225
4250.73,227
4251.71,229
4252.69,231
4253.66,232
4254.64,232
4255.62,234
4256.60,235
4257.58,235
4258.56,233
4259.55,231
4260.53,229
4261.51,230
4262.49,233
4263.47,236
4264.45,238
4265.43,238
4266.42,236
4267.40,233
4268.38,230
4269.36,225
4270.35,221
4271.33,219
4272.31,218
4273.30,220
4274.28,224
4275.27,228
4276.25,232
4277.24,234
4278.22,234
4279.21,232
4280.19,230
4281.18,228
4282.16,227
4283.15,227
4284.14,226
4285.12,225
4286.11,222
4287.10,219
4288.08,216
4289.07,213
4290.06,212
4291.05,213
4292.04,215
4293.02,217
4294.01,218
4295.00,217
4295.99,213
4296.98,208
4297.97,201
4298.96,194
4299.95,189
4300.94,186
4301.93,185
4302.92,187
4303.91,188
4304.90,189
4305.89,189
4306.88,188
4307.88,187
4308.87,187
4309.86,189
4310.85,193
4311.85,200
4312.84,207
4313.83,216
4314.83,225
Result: -0.06 mag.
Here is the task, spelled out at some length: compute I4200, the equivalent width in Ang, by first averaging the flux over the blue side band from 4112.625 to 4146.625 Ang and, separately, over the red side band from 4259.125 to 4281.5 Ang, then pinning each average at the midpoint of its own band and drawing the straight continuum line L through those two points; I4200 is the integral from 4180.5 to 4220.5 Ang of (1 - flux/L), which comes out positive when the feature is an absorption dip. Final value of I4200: -0.2 Ang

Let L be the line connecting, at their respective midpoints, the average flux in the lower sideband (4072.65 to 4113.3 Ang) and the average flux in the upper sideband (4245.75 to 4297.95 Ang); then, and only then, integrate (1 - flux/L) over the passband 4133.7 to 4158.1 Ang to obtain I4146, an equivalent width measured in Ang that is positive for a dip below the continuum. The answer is -1.8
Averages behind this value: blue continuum 228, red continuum 226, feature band 244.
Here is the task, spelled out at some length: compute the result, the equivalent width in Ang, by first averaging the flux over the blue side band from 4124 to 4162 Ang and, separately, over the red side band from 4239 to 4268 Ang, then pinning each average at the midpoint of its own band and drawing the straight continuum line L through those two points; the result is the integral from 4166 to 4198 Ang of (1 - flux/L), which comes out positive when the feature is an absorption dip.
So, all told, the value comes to 0.3 Ang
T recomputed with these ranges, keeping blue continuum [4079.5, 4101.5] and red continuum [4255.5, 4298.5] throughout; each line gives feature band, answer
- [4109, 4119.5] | -0.04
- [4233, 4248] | -0.03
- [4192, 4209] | -0.04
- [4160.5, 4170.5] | -0.08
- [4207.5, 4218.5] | -0.06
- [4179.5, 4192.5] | -0.04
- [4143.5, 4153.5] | -0.06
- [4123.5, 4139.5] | -0.05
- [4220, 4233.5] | 0.00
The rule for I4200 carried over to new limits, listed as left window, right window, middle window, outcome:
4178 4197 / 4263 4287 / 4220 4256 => 0.4 Ang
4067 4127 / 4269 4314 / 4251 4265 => -1.2 Ang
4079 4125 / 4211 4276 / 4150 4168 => -1.1 Ang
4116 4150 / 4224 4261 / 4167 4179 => 0.1 Ang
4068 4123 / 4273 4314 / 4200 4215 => -1.4 Ang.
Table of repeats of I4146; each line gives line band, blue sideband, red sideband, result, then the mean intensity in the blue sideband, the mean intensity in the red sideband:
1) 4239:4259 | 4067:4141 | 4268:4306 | -1.1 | 234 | 215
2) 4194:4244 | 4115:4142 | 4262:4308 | -1.3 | 243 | 216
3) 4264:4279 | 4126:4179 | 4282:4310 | -1.2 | 242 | 205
